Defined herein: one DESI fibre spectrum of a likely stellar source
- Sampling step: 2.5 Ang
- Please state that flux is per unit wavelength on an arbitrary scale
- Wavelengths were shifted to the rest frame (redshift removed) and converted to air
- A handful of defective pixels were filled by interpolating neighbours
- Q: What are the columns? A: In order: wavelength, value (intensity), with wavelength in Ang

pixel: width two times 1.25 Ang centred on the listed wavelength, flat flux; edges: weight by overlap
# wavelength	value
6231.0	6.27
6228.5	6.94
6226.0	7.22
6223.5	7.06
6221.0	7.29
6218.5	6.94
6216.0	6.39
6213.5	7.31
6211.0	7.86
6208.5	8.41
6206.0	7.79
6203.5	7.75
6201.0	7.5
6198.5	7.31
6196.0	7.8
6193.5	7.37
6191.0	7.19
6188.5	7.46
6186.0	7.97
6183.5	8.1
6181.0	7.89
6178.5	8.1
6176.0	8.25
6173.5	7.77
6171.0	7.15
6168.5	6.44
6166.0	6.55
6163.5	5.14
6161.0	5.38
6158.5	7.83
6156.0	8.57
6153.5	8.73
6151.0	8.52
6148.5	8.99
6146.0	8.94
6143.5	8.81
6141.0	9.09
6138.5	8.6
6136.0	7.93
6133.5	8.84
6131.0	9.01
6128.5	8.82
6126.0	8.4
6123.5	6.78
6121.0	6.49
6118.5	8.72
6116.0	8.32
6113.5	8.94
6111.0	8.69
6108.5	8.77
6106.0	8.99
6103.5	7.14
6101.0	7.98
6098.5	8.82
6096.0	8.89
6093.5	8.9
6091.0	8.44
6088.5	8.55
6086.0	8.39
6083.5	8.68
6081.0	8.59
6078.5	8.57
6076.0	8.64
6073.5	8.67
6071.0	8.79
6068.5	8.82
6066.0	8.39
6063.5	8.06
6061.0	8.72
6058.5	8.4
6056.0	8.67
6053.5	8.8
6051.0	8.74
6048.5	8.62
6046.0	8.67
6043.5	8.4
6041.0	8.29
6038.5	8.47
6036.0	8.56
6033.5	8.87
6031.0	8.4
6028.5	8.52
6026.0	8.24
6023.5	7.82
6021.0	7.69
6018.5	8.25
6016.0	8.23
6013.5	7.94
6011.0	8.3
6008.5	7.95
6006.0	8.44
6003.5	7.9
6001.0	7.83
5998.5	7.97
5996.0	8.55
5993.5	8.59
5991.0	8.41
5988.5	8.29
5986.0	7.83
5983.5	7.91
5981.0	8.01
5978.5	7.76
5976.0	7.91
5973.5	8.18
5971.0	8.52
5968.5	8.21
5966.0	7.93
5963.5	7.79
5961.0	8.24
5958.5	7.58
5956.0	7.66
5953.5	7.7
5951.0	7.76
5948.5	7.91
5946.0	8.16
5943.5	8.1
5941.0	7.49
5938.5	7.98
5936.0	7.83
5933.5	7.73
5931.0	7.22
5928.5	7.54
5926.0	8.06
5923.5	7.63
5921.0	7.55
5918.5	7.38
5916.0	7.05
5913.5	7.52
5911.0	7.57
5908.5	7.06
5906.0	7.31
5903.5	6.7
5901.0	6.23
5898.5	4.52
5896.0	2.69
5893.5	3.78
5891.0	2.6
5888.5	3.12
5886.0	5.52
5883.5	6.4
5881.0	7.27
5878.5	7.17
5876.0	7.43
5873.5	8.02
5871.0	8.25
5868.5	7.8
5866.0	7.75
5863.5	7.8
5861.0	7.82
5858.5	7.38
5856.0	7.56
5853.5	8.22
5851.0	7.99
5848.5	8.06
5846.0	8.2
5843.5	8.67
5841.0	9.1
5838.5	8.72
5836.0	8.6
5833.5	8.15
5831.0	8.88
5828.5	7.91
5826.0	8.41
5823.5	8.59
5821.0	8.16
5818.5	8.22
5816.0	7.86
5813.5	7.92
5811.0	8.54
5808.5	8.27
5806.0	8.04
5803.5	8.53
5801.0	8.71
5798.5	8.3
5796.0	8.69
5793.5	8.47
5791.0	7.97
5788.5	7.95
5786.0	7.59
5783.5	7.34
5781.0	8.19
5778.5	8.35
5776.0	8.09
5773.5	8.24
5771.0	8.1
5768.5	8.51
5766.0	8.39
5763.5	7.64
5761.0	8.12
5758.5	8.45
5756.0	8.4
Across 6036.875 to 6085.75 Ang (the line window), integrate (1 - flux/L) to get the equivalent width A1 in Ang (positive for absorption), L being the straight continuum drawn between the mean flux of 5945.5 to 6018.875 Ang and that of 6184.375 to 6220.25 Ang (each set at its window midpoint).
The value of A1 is -4.5 Ang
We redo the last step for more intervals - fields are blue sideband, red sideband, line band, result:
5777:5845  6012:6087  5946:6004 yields 2.7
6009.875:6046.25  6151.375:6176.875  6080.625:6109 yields -2.7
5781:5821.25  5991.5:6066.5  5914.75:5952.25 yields 2.6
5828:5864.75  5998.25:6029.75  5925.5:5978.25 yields 1.7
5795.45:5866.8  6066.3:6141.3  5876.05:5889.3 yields 3.4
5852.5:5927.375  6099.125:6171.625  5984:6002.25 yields -2.4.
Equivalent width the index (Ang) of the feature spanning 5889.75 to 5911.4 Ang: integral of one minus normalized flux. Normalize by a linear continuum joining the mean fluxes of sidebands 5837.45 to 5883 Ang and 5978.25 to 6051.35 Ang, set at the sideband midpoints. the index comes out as 7.3 Ang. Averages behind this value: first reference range 7.93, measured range 5.3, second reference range 8.25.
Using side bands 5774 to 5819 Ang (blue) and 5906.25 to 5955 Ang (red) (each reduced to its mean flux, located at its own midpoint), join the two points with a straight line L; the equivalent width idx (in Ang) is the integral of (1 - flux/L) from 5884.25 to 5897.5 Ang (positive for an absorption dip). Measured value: 7.0 Ang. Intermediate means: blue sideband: 8.17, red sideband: 7.64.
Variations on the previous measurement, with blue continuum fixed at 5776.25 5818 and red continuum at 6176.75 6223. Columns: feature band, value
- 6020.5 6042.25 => -1.4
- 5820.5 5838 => -0.6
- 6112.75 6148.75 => -3.5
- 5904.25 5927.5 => 1.6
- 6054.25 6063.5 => -0.9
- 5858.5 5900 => 9.8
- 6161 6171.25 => 2.0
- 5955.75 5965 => 0.1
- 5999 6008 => -0.2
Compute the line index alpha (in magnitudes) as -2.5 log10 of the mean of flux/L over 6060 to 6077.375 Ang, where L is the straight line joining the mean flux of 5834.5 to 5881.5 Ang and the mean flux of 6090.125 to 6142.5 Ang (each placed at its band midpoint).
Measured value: -0.03 mag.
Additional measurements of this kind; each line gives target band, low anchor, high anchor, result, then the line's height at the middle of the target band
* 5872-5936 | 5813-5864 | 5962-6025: 0.25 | 8.16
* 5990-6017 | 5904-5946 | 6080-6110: -0.03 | 8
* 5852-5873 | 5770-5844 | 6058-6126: 0.06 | 8.31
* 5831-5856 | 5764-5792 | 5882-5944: -0.15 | 7.29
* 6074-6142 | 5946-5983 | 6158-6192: -0.14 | 7.45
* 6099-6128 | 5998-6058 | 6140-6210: -0.02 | 7.98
